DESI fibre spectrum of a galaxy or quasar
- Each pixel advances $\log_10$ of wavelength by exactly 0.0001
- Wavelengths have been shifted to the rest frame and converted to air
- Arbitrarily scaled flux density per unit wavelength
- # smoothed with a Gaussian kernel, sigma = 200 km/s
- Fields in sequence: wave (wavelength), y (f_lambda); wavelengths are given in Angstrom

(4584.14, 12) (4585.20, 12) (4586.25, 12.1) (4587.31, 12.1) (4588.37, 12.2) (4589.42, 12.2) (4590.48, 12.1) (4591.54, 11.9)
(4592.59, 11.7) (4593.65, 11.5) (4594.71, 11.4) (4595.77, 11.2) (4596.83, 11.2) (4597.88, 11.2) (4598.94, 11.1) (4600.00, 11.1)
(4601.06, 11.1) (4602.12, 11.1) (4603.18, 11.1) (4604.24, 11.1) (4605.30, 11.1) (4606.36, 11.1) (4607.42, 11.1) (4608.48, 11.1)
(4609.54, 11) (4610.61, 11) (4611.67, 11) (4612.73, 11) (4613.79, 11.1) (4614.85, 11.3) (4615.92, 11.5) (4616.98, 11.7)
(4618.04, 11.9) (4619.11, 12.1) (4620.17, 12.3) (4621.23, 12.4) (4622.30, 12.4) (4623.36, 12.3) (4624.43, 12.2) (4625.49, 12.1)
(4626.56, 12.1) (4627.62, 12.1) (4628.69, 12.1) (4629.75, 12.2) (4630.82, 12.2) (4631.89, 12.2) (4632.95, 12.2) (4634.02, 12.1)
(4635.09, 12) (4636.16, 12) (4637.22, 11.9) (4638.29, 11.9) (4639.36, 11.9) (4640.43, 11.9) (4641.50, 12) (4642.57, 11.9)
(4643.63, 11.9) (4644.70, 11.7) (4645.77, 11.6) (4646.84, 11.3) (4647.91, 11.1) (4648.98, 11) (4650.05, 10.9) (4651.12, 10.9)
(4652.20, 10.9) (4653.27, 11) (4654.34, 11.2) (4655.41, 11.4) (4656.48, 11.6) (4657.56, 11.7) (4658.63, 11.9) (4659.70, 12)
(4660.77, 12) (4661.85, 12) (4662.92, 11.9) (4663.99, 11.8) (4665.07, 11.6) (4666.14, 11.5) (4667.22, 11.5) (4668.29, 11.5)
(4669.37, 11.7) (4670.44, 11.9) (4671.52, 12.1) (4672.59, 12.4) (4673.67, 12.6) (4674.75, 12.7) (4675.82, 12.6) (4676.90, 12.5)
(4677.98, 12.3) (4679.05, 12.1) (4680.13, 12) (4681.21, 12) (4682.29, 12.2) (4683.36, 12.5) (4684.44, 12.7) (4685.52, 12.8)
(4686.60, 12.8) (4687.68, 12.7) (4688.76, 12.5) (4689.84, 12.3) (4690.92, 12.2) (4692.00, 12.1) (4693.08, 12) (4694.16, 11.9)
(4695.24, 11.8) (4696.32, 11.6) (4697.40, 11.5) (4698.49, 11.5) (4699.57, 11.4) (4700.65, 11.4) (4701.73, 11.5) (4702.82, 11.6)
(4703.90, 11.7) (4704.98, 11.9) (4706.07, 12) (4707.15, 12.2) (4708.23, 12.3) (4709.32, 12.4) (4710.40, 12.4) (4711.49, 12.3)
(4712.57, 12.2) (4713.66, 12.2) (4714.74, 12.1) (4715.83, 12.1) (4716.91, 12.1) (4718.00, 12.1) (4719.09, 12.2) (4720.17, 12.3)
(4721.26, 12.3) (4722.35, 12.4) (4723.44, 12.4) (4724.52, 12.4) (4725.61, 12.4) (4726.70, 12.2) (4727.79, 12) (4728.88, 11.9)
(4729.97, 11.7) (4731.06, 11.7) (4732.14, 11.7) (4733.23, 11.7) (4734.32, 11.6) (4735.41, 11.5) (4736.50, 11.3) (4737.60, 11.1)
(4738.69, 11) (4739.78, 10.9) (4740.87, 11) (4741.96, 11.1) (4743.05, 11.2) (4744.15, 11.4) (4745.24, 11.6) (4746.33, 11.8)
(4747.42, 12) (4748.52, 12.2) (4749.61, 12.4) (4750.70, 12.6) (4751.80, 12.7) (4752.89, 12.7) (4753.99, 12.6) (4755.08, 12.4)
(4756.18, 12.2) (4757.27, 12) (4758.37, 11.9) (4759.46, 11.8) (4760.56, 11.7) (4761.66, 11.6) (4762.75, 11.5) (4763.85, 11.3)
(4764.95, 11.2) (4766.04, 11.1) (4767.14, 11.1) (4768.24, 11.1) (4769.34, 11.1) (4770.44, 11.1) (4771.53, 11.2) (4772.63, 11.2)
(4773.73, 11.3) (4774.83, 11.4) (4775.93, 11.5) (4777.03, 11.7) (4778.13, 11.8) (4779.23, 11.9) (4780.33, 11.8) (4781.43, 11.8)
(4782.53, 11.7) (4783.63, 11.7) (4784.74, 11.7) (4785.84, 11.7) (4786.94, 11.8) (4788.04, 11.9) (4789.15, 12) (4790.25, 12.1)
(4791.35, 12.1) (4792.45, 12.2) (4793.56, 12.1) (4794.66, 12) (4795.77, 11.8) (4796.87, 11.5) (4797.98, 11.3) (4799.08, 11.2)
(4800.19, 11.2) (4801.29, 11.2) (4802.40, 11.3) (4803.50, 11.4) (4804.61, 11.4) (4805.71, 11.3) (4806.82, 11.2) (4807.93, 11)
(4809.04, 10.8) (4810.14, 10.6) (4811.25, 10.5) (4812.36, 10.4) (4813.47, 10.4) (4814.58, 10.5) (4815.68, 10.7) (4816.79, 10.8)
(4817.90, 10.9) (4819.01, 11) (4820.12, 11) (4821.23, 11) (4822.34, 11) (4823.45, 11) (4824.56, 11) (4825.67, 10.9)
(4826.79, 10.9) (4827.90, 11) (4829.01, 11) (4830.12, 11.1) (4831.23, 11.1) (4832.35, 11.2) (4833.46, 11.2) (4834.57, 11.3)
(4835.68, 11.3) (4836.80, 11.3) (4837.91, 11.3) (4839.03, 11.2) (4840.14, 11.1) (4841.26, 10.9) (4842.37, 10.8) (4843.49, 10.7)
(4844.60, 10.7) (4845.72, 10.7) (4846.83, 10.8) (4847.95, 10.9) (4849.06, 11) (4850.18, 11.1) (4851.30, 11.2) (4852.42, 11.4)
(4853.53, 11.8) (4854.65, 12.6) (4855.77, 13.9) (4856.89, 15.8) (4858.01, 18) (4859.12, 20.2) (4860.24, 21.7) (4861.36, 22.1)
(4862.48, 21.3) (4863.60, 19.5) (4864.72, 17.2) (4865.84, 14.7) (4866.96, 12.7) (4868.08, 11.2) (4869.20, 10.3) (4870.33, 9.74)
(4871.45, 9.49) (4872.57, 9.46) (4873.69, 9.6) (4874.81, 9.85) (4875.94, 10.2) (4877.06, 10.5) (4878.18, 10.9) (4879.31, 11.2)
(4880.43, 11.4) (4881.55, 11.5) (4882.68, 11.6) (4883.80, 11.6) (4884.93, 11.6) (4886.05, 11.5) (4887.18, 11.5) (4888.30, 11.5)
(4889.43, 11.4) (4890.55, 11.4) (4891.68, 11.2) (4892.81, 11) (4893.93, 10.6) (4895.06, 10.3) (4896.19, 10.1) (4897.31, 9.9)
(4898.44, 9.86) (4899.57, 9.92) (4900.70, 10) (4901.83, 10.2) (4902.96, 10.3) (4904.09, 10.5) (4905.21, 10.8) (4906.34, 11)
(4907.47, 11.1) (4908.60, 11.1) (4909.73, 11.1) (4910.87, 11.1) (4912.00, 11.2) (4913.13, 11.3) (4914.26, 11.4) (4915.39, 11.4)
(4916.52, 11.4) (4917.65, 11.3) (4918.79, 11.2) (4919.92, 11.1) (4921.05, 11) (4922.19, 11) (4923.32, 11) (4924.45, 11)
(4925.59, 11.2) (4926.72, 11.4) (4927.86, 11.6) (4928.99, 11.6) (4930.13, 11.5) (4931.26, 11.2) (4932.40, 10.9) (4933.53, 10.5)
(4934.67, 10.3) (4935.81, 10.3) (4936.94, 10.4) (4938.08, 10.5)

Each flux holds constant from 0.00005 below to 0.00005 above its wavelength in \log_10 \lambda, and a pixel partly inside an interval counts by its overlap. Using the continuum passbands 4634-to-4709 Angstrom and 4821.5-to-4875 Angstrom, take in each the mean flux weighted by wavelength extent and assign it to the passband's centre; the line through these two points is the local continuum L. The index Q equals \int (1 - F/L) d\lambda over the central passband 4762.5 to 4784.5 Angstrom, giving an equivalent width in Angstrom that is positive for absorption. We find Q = 1.5 Angstrom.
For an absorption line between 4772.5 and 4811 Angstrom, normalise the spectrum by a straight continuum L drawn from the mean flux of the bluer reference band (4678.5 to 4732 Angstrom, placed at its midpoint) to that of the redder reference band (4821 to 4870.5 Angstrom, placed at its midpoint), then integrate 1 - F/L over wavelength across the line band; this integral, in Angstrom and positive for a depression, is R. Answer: 2.94 Angstrom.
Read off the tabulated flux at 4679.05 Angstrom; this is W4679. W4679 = 12.1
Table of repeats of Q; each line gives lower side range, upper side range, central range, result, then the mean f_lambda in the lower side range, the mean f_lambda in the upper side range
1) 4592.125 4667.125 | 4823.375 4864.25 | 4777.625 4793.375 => 0.8 Angstrom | 11.6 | 12.9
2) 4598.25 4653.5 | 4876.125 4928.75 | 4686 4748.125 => -2.6 Angstrom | 11.6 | 11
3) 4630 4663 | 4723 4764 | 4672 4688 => -1.0 Angstrom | 11.7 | 11.8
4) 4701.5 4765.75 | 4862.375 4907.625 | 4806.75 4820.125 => 1.0 Angstrom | 11.9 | 11.4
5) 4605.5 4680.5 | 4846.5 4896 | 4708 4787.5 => 2.5 Angstrom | 11.8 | 12.7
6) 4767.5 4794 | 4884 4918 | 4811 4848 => 1.4 Angstrom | 11.7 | 10.9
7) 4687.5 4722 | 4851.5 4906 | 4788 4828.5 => 3.4 Angstrom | 12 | 12.4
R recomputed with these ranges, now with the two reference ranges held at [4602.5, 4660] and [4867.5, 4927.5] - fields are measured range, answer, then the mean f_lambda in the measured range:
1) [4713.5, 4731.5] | -1.2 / 12.1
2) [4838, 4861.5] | -4.5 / 13.1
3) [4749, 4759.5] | -1.0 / 12.4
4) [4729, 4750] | -0.4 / 11.5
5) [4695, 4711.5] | -0.6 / 11.8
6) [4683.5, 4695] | -0.9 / 12.4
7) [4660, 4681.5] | -1.0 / 12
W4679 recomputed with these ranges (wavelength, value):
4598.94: 11.1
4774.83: 11.4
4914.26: 11.4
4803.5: 11.4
